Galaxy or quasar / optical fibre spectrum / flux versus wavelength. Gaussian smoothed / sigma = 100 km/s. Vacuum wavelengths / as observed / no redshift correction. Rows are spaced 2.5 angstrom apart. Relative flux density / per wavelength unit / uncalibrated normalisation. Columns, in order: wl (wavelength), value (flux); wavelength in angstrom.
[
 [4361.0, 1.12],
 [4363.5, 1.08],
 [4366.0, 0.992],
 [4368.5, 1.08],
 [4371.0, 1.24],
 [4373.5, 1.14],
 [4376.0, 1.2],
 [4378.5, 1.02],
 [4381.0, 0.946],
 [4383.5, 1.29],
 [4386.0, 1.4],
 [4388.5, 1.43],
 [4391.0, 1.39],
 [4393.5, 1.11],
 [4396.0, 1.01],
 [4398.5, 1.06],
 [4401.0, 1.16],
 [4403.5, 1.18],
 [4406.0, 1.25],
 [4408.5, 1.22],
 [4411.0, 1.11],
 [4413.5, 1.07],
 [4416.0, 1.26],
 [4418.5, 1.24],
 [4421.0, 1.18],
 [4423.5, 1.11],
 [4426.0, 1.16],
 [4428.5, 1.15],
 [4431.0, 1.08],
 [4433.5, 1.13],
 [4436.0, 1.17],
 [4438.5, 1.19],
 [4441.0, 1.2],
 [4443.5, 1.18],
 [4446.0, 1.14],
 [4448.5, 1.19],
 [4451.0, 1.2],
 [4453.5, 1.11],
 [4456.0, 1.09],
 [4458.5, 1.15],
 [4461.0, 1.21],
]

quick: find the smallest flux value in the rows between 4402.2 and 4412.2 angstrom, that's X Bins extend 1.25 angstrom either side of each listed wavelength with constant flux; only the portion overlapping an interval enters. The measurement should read 1.11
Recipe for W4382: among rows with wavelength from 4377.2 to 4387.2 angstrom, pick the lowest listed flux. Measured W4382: 0.946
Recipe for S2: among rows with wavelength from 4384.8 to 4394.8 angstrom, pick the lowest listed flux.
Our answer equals 1.11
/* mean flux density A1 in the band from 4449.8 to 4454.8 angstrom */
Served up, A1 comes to 1.15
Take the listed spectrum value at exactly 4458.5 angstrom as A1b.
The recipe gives 1.15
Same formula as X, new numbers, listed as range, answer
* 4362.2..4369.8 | 0.992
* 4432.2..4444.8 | 1.13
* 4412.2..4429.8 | 1.07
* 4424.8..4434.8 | 1.08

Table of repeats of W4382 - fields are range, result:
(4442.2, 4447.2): 1.14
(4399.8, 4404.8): 1.16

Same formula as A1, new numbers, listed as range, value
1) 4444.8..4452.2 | 1.18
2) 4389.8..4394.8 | 1.25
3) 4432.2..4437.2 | 1.15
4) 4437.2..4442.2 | 1.19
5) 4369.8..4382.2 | 1.11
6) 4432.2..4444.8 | 1.17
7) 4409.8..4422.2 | 1.17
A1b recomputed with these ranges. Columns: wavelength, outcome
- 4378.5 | 1.02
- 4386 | 1.4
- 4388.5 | 1.43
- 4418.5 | 1.24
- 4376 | 1.2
